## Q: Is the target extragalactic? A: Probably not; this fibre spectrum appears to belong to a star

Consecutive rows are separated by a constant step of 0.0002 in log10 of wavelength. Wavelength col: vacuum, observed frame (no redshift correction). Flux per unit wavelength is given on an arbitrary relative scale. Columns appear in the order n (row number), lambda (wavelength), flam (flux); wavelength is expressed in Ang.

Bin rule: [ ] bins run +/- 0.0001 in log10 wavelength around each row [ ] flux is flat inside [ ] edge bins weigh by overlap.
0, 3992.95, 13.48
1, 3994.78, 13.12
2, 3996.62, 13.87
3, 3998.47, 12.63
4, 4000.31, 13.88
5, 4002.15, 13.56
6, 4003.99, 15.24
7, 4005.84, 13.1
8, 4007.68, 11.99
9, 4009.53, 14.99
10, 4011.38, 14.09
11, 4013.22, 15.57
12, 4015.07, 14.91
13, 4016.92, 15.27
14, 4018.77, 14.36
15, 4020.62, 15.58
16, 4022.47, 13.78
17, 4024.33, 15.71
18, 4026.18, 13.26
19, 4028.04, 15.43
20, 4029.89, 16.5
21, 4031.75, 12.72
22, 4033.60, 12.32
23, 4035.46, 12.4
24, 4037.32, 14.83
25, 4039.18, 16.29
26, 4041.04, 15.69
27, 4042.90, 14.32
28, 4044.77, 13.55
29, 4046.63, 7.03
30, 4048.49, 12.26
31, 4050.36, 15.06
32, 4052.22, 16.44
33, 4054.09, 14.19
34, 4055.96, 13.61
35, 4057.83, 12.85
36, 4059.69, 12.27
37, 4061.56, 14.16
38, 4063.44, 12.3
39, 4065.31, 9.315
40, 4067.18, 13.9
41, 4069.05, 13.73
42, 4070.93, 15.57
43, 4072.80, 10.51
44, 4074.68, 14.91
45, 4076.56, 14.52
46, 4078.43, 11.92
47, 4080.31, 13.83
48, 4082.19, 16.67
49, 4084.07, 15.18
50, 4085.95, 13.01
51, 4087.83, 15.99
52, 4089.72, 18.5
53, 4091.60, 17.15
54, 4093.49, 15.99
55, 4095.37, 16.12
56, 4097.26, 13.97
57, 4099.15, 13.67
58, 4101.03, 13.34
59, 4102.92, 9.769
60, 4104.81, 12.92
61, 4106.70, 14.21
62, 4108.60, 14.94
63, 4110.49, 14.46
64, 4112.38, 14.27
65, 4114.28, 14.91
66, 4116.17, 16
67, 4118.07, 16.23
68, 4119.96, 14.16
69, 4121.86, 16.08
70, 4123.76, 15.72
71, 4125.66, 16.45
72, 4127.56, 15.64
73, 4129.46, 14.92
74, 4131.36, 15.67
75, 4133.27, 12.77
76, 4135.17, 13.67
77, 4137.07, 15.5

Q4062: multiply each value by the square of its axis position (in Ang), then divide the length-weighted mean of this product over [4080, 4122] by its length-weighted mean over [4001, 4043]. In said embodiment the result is 1.07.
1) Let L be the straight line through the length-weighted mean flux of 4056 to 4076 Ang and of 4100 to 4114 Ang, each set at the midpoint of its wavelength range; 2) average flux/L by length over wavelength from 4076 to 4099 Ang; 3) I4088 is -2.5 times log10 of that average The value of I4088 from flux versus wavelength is -0.15 mag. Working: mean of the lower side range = 13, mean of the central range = 15.2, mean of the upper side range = 13.5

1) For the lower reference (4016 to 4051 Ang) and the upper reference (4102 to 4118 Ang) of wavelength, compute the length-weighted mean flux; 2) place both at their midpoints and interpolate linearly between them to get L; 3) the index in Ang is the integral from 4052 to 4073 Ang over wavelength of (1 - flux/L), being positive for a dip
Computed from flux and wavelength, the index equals 1.20 Ang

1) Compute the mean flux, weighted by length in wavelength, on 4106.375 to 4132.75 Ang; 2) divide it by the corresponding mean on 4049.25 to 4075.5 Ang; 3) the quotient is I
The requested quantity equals 1.1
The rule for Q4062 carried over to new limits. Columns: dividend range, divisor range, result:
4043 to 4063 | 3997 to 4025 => 0.94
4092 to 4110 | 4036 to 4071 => 1.06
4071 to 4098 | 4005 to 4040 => 1.07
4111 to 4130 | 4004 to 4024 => 1.13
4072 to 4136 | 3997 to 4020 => 1.09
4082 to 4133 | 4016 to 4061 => 1.11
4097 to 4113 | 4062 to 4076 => 1.06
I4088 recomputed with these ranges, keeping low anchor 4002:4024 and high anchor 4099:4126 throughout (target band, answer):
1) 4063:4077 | 0.11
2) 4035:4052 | 0.06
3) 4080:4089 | -0.05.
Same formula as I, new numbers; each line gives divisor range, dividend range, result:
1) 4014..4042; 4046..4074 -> 0.89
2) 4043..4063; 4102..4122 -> 1.09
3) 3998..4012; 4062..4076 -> 0.95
